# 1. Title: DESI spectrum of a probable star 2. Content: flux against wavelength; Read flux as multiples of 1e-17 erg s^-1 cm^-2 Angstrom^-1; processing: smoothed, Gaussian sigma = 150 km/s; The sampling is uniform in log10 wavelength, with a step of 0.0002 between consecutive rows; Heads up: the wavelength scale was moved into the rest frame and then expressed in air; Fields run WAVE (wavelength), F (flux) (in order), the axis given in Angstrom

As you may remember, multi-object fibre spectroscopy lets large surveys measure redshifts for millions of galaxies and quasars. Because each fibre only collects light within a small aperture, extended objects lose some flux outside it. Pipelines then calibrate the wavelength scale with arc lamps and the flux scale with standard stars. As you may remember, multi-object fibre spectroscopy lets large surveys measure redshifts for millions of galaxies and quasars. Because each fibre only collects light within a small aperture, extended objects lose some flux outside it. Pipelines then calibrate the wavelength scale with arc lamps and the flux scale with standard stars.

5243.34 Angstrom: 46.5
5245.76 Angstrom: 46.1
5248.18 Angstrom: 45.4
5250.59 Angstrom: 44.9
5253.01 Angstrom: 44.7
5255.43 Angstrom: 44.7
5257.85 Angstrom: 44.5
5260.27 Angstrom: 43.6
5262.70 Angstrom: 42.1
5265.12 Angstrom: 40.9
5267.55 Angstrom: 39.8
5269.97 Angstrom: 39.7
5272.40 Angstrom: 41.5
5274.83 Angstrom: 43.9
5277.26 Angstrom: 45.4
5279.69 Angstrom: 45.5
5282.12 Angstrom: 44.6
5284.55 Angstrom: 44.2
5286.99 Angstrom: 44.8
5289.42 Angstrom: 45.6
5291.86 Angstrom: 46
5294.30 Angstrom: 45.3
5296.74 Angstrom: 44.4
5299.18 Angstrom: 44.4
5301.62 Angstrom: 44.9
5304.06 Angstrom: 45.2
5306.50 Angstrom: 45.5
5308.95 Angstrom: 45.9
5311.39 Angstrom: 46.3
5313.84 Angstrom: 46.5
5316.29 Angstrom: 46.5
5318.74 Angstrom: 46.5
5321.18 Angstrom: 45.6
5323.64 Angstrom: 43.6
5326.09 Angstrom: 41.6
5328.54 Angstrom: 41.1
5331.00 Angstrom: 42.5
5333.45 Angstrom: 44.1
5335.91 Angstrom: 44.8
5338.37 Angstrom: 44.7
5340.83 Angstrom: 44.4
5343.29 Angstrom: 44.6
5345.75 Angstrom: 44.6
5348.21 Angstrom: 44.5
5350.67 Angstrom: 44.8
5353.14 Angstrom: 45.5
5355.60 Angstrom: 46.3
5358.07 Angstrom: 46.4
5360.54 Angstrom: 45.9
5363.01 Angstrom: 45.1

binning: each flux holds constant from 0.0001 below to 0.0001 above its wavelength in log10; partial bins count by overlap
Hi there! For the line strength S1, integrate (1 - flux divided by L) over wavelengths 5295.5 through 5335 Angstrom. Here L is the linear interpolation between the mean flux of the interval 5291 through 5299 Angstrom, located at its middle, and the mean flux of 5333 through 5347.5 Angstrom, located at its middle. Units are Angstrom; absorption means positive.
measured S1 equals 0.2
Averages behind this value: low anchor 45.1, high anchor 44.5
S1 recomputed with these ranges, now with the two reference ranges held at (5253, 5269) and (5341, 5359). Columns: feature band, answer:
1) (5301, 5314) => -0.5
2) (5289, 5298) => -0.3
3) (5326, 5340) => 0.4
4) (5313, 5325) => -0.4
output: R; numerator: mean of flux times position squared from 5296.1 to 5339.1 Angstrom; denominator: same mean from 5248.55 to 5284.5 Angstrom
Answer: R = 1.05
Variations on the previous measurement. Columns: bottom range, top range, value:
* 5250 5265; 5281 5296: 1.04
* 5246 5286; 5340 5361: 1.07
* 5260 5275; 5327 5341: 1.08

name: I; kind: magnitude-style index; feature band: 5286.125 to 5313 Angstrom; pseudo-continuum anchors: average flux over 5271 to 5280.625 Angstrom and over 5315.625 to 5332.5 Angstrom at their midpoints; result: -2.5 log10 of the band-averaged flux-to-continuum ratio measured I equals -0.035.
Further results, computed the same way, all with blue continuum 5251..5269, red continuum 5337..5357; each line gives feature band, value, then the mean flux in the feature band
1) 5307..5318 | -0.050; 46.2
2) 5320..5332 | 0.040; 42.8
